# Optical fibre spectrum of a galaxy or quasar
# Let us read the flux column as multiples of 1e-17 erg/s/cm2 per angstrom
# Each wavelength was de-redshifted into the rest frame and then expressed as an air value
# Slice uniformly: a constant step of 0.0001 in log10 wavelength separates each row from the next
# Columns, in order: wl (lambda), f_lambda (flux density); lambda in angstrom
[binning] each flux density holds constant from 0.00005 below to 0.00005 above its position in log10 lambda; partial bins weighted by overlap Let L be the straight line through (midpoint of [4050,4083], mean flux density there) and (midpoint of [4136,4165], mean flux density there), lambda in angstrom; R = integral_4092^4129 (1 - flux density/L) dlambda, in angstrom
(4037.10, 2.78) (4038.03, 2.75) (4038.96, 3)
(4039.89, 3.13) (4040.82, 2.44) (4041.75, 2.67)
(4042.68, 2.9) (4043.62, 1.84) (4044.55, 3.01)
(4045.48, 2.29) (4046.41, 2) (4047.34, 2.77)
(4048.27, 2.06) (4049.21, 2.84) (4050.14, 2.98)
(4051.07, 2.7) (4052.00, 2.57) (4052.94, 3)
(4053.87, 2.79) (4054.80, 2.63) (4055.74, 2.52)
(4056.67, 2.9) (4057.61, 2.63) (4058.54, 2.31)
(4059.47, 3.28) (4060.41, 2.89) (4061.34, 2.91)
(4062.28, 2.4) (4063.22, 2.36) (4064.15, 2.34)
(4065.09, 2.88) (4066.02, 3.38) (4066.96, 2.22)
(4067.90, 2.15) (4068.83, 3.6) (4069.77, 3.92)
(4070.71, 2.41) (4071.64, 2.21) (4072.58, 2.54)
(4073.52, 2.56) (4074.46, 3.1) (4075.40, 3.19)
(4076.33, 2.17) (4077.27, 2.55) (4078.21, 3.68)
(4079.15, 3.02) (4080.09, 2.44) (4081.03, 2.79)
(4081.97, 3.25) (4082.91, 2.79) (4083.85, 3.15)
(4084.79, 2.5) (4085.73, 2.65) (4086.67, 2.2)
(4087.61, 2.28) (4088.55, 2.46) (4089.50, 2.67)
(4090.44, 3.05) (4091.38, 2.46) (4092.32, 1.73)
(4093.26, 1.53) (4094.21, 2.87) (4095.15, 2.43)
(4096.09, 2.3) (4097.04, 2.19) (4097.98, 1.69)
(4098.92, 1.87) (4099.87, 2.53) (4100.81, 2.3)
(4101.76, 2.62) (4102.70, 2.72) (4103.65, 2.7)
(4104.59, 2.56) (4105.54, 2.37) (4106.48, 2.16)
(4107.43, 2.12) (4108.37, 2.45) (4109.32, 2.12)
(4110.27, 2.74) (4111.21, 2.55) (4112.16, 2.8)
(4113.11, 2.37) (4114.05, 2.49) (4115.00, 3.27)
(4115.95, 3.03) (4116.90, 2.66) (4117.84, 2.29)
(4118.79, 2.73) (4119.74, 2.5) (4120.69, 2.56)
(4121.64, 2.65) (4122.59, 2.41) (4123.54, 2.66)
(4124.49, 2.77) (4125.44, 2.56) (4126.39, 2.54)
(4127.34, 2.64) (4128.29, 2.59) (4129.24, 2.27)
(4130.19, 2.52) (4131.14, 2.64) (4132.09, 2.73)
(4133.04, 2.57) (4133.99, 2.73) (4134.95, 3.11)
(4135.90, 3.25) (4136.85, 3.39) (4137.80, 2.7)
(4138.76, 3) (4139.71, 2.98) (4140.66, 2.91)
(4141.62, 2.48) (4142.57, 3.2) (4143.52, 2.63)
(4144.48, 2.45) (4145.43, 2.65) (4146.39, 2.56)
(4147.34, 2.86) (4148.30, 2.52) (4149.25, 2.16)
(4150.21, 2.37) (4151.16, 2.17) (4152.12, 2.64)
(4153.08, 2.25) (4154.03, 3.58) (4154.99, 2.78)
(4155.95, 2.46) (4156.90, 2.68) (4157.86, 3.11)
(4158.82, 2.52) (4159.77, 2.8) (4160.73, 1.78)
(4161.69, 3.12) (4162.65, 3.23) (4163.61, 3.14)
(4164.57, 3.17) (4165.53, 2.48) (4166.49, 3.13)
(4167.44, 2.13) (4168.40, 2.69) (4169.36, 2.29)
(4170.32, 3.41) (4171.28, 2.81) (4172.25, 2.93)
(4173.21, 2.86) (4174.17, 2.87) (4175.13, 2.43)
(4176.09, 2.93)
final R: 4.0 angstrom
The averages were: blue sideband 2.78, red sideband 2.75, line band 2.47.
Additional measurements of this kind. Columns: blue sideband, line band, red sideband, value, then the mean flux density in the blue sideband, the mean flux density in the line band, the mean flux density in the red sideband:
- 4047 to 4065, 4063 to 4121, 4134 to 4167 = 2.8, 2.68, 2.58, 2.77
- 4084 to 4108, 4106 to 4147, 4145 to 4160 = -2.5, 2.37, 2.66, 2.63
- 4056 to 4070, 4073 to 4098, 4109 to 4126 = 1.2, 2.79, 2.6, 2.62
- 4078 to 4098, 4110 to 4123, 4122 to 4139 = 0.1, 2.56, 2.65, 2.72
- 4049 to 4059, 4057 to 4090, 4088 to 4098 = -2.9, 2.71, 2.74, 2.33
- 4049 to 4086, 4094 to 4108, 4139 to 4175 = 2.1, 2.78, 2.35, 2.72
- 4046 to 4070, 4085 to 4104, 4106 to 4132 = 1.9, 2.72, 2.36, 2.56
